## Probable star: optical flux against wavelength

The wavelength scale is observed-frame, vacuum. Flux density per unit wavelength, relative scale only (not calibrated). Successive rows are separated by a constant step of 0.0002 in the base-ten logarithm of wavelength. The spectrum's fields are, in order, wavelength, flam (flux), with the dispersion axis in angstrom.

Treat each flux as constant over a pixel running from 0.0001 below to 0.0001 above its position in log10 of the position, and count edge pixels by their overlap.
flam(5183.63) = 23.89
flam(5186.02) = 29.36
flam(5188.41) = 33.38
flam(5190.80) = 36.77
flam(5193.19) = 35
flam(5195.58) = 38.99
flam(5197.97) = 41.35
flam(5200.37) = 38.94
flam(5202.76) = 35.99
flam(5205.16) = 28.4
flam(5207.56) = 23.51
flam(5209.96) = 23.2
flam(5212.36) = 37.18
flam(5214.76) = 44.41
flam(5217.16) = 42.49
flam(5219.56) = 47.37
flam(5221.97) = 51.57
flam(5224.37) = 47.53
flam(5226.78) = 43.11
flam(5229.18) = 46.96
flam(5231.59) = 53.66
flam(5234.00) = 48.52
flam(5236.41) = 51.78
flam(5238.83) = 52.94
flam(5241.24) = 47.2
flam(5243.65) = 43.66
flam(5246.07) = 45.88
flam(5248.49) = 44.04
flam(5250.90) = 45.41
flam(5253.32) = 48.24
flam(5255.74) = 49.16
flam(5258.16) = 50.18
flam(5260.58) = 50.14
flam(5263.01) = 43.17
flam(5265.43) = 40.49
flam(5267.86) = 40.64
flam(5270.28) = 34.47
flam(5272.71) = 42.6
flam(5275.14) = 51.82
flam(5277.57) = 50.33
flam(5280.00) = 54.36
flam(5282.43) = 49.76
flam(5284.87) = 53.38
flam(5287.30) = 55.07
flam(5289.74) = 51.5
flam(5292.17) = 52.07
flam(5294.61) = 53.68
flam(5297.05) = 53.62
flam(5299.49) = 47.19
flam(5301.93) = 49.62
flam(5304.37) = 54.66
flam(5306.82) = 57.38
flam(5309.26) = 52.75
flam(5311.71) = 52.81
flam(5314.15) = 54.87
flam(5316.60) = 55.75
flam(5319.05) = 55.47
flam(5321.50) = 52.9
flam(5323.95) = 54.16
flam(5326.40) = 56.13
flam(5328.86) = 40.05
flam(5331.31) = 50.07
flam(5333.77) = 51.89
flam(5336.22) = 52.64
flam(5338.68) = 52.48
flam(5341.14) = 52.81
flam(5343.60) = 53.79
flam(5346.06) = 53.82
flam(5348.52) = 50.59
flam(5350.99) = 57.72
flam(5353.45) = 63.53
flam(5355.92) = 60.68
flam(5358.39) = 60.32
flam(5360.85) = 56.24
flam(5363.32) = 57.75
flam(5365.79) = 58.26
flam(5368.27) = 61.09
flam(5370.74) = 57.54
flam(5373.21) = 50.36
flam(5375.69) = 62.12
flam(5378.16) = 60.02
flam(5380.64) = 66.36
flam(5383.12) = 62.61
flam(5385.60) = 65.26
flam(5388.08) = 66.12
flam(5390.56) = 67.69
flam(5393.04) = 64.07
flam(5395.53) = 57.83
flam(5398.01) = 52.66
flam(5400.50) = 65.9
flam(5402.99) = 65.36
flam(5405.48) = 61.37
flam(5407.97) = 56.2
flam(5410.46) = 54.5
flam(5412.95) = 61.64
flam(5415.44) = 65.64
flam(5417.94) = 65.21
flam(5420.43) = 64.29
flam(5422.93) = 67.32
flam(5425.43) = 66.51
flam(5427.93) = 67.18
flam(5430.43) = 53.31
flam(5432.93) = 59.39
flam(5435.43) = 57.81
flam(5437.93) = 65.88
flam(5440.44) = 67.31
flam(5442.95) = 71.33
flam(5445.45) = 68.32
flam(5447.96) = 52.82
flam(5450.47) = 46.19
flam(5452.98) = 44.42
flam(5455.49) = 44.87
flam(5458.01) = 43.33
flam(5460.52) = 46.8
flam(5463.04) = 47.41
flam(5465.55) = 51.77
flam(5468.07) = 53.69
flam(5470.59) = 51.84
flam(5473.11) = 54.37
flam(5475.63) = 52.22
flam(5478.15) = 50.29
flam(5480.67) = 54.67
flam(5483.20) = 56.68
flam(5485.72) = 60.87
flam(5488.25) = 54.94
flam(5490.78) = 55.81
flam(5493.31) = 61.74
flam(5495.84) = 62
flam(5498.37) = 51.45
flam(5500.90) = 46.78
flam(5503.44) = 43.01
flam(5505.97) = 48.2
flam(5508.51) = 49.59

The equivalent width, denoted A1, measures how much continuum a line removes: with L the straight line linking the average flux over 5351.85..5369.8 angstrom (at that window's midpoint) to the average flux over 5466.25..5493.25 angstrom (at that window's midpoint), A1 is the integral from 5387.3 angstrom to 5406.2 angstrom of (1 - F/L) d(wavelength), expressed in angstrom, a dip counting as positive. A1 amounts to -1.4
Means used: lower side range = 59.6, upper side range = 54.8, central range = 62.6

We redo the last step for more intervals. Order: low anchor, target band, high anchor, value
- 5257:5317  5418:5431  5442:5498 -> -2.8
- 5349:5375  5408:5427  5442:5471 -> -3.1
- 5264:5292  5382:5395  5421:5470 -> -2.7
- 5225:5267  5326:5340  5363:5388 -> 1.5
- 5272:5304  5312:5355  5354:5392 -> 2.3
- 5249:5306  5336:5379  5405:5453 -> -1.1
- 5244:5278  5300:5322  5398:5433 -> -1.3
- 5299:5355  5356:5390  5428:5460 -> -3.7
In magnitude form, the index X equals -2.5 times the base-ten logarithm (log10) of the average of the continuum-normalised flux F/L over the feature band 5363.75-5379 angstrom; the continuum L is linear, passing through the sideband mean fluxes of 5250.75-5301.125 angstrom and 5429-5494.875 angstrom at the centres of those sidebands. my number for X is -0.12 mag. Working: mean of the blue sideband 48.5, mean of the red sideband 55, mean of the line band 58.2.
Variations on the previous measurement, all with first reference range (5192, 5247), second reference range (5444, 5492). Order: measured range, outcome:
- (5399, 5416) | -0.224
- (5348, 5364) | -0.221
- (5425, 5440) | -0.211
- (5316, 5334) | -0.121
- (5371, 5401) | -0.249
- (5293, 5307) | -0.153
